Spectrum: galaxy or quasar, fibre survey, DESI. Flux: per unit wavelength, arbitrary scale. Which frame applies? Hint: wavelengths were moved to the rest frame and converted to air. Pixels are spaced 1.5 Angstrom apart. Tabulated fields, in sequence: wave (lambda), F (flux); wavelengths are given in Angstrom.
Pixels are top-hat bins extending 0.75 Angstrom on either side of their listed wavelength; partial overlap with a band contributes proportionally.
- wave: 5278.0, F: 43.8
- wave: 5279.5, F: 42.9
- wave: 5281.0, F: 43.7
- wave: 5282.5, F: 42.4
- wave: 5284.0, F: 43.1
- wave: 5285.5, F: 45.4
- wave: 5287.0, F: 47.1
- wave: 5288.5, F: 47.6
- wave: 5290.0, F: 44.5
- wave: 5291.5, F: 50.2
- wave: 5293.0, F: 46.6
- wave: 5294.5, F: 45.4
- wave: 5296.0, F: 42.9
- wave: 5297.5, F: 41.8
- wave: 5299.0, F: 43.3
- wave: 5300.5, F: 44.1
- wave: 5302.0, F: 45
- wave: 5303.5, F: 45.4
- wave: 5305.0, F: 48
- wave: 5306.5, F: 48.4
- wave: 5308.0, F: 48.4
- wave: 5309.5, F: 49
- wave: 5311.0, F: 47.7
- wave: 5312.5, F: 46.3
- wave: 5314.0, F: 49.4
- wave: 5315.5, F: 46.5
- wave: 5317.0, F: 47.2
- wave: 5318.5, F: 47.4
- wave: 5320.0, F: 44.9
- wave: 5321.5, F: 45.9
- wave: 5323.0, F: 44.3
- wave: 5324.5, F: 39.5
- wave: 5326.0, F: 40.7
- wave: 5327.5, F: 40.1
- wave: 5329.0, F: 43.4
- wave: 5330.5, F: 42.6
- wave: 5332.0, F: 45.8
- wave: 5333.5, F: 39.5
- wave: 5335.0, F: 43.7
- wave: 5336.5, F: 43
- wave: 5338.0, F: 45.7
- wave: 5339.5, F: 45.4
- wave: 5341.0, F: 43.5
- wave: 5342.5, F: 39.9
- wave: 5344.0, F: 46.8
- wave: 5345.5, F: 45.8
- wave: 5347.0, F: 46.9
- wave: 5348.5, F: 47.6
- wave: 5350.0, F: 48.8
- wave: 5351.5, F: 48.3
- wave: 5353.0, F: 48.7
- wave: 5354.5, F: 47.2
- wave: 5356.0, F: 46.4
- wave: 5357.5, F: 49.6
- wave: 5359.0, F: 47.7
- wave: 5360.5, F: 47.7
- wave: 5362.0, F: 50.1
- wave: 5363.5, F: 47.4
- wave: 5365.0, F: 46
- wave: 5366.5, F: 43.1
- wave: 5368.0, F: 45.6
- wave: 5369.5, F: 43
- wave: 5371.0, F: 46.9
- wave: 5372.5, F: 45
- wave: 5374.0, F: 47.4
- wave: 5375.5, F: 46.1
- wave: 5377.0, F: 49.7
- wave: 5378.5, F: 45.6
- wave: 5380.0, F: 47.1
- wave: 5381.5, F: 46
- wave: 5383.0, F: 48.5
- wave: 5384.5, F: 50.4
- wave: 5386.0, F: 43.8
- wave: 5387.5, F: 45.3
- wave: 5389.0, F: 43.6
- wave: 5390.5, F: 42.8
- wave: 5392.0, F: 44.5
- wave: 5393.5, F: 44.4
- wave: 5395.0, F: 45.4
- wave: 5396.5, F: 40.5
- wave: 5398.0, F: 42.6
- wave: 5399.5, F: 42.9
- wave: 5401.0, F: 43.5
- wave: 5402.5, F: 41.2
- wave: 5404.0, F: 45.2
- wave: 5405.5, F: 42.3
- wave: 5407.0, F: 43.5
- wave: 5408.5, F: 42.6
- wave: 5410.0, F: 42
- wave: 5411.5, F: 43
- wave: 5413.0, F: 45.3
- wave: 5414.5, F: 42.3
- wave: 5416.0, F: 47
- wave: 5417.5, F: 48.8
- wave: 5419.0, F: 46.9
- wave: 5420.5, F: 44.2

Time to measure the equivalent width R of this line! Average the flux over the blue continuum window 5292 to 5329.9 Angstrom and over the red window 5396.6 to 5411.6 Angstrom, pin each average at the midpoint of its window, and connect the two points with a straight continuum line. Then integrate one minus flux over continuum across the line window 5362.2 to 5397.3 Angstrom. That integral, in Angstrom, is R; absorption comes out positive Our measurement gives -1.8 Angstrom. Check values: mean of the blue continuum 45.3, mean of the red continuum 42.8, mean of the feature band 45.6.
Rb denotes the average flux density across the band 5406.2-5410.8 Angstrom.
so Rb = 42.7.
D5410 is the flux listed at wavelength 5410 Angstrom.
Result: 42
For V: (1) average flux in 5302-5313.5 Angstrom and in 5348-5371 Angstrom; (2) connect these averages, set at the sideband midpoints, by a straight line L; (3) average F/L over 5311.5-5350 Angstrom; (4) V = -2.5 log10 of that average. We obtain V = 0.06 mag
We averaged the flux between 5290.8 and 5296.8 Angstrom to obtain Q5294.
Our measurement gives 46.2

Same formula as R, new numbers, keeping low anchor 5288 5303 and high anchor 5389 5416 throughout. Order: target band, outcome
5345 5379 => -2.3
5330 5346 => 0.2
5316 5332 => 0.3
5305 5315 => -0.7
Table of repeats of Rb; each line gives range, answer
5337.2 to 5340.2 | 45.5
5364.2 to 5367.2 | 44.6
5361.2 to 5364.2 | 48.8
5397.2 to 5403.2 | 42.5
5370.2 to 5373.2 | 45.9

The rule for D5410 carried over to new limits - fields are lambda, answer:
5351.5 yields 48.3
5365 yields 46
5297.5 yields 41.8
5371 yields 46.9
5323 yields 44.3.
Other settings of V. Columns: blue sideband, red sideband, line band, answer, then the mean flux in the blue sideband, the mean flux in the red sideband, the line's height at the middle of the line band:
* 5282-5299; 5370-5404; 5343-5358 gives -0.054 mag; 45.1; 45.1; 45.1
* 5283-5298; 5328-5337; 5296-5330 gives -0.027 mag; 45.5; 42.9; 44.1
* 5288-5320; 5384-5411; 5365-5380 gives -0.037 mag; 46.4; 43.6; 44.4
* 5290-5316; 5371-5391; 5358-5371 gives -0.002 mag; 46.3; 46.3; 46.3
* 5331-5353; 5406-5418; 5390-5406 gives 0.028 mag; 45.1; 44.2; 44.4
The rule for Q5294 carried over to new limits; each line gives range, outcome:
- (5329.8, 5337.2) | 42.9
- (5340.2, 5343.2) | 41.8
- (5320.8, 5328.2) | 42.1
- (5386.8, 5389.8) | 44.4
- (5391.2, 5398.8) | 43.5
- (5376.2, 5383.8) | 47.4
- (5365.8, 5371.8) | 44.7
